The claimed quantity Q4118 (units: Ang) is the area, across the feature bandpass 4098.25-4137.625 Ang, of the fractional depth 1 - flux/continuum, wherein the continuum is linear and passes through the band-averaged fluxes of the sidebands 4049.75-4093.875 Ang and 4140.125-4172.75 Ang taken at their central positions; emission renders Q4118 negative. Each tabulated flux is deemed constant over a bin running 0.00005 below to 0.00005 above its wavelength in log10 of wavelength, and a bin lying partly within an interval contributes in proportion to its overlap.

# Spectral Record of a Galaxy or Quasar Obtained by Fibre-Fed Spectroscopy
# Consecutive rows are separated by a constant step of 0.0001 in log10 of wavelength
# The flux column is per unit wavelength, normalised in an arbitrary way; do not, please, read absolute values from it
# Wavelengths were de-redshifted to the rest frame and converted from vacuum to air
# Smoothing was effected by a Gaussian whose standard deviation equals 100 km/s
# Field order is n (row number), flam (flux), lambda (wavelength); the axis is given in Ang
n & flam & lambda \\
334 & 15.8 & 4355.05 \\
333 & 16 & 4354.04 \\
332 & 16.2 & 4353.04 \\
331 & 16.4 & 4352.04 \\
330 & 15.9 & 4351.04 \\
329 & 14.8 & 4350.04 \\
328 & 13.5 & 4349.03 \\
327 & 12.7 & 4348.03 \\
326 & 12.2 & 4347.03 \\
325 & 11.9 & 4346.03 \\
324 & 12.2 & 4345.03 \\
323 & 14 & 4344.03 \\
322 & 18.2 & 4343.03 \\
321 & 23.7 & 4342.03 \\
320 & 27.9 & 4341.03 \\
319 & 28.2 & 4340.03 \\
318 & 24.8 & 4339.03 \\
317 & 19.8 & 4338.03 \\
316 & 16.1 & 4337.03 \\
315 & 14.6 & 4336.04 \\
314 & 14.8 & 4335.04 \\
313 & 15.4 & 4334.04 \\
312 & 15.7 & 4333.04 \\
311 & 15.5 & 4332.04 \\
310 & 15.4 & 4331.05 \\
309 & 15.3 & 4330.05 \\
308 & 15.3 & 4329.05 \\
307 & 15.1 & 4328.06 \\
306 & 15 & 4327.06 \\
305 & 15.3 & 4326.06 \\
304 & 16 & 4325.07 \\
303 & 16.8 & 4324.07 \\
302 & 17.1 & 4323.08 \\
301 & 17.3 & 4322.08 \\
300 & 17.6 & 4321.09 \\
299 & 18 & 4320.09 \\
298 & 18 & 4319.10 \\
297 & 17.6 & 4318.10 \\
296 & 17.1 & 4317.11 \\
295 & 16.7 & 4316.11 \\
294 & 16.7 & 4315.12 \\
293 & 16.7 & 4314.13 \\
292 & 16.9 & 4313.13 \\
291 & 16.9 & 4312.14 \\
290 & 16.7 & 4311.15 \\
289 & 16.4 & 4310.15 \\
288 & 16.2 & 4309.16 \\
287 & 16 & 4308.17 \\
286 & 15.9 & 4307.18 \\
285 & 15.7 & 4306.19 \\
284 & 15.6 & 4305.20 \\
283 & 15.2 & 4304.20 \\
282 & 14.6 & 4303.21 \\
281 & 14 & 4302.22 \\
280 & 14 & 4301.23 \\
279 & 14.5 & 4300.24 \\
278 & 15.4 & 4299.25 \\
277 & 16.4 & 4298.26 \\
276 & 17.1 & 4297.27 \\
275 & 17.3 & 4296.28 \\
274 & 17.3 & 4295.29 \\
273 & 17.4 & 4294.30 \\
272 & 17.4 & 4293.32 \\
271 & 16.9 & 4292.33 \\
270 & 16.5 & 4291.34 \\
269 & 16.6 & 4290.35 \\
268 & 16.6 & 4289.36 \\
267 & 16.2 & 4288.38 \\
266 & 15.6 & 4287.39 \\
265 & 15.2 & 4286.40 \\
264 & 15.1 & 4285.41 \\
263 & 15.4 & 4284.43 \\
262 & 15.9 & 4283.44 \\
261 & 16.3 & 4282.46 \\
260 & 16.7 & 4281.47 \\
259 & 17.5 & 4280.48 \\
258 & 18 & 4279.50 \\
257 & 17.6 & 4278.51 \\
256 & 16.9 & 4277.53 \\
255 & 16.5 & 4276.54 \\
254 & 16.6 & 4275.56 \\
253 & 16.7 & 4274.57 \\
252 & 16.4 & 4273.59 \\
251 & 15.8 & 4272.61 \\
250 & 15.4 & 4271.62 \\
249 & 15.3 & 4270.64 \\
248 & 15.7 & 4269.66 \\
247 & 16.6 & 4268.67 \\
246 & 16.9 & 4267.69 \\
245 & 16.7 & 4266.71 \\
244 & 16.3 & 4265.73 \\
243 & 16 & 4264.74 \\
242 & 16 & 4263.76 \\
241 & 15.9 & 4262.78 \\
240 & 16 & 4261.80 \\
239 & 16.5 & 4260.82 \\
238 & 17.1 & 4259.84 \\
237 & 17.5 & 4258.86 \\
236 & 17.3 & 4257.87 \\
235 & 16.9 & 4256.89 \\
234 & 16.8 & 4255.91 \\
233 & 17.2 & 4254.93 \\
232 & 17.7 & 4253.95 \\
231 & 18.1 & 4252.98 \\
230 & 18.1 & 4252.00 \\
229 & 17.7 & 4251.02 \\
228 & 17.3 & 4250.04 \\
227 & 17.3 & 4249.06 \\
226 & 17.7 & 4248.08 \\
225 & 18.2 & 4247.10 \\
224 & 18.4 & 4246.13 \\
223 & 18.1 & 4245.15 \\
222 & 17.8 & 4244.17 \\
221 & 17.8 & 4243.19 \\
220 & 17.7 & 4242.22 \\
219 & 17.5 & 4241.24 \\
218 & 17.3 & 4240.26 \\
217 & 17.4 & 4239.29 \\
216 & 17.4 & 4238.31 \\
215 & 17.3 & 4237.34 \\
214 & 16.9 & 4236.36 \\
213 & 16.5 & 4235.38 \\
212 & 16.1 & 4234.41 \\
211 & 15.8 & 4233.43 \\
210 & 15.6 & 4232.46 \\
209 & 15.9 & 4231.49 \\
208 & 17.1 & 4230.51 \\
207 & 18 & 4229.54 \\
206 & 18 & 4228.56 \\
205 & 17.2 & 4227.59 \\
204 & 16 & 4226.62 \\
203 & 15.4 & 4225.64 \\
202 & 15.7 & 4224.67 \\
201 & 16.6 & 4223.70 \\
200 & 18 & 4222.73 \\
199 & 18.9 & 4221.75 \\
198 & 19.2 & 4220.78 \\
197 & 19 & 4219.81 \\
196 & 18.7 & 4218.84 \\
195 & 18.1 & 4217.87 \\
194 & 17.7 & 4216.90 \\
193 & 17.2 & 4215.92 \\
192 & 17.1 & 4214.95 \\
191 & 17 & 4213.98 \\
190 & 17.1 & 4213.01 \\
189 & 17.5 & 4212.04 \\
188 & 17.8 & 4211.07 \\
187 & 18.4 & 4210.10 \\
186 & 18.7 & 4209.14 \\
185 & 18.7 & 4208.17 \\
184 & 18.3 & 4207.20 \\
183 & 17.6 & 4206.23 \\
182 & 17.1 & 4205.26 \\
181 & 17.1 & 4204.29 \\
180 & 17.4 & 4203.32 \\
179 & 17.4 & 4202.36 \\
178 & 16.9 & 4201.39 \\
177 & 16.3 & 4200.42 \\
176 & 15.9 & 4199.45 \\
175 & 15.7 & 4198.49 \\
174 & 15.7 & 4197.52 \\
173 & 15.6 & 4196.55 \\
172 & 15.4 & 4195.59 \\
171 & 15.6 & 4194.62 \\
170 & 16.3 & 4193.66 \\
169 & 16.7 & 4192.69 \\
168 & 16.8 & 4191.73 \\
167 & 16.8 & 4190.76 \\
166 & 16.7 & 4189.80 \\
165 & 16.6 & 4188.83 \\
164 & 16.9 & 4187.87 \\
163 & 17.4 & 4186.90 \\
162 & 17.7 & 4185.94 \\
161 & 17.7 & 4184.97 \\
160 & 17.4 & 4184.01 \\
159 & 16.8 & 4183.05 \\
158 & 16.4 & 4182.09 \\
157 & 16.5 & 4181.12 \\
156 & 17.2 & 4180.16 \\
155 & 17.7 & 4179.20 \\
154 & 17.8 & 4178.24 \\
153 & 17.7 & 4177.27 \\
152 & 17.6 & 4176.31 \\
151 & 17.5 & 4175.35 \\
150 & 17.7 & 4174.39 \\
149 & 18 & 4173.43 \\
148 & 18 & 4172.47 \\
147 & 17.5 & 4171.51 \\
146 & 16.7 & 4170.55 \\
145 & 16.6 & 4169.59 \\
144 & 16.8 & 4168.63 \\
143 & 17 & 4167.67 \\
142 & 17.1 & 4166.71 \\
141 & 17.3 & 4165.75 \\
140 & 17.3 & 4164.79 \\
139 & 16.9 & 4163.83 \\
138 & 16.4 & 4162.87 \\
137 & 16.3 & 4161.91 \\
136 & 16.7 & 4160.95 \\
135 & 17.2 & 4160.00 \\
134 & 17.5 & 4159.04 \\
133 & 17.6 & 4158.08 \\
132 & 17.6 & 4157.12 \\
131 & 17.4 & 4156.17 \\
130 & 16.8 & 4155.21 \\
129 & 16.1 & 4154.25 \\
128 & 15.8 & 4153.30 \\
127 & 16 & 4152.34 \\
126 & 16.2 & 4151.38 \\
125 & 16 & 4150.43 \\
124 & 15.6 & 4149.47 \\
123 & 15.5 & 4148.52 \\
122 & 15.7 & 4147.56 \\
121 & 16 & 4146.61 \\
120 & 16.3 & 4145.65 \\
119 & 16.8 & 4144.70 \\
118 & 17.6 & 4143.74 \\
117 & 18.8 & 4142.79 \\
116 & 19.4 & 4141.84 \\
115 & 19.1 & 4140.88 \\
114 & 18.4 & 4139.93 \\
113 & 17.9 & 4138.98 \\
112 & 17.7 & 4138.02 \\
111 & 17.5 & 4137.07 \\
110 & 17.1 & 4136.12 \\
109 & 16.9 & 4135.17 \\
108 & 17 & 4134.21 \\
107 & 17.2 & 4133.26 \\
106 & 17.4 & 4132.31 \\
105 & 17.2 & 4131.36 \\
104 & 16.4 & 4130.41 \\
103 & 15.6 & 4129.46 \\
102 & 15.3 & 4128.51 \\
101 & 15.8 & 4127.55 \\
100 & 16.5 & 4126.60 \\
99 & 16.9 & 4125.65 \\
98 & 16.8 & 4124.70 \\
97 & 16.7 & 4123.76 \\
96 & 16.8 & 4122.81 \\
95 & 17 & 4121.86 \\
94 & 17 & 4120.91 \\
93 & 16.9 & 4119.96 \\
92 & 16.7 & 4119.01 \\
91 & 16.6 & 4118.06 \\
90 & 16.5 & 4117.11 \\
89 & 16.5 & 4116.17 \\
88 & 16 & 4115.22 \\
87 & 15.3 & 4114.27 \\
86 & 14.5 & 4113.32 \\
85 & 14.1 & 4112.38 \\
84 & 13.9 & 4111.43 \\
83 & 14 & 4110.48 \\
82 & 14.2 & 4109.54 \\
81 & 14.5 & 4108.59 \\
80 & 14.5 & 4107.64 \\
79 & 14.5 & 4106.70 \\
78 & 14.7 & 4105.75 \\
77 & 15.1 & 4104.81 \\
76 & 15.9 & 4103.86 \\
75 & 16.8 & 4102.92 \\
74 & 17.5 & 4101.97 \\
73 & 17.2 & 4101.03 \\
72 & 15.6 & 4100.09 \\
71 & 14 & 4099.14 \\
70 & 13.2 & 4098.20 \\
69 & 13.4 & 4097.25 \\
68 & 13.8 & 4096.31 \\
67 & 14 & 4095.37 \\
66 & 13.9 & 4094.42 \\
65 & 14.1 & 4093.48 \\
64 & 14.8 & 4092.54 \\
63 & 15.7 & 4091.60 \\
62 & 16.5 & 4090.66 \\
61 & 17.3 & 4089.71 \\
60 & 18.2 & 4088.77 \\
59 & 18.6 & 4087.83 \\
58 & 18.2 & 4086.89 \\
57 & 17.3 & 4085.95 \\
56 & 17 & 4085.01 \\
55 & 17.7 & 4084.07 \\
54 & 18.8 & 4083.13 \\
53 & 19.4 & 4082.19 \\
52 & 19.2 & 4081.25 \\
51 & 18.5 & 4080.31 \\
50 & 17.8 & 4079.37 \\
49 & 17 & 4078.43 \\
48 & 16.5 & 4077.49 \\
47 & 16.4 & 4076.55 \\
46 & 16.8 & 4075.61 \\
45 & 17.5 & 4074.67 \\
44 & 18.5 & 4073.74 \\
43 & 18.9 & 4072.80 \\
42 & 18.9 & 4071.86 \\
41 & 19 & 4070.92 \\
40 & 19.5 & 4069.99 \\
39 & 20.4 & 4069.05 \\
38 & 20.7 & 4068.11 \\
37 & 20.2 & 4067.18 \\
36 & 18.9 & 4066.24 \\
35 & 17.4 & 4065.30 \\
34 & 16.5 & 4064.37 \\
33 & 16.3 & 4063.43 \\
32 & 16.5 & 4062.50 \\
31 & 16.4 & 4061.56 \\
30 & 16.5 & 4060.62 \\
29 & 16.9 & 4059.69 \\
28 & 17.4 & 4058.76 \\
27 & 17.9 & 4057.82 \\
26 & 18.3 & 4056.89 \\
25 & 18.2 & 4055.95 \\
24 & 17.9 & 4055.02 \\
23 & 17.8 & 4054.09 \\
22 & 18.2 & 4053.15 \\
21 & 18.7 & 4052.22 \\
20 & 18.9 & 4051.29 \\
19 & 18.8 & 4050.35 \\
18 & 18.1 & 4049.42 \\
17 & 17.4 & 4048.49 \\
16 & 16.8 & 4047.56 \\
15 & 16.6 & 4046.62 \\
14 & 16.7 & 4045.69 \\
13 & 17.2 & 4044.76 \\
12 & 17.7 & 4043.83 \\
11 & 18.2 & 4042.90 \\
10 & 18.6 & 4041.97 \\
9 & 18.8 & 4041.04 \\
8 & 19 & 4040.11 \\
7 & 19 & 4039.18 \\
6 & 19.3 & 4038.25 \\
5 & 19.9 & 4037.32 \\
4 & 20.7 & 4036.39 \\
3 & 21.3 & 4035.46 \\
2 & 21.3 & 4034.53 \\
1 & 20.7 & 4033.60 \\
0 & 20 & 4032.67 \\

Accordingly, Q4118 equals 3.04 Ang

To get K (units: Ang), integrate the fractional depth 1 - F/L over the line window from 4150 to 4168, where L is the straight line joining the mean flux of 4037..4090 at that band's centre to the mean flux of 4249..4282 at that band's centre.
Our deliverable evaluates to 0.7 Ang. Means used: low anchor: 18.1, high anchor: 16.8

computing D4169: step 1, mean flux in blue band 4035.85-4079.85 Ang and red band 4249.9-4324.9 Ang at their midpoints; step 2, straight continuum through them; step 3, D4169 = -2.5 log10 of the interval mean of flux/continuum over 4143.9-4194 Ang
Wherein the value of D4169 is 0.03 mag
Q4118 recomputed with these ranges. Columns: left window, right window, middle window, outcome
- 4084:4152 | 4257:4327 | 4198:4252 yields -3.4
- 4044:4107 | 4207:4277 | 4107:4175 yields 2.1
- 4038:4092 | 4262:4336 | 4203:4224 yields -1.3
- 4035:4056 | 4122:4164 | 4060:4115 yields 3.7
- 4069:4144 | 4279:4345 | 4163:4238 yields -1.8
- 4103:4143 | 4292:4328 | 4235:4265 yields -1.7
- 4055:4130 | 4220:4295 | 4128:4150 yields -0.5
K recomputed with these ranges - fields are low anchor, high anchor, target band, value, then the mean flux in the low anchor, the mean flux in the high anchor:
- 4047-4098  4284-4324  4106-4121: 1.7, 17.5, 16.4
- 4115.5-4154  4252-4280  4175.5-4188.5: -0.4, 16.8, 16.7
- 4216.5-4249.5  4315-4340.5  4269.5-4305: 2.2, 17.4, 17.1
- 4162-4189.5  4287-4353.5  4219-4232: -0.3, 17.2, 16.5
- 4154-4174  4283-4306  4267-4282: -0.4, 17.1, 15.9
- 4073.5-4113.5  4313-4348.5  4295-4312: 1.1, 16.1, 17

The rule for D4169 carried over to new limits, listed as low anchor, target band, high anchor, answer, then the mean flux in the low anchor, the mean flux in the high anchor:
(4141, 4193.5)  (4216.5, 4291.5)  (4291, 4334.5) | -0.02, 17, 16.2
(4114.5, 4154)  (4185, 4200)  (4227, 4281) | 0.03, 16.8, 17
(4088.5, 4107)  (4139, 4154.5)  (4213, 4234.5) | -0.06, 15.3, 17.2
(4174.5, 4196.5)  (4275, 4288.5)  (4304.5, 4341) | 0.04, 17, 17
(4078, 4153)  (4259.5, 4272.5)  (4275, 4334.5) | 0.01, 16.4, 16.3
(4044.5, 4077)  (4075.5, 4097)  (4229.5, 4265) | 0.06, 17.9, 17.1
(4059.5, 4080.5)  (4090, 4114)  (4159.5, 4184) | 0.19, 17.9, 17.2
